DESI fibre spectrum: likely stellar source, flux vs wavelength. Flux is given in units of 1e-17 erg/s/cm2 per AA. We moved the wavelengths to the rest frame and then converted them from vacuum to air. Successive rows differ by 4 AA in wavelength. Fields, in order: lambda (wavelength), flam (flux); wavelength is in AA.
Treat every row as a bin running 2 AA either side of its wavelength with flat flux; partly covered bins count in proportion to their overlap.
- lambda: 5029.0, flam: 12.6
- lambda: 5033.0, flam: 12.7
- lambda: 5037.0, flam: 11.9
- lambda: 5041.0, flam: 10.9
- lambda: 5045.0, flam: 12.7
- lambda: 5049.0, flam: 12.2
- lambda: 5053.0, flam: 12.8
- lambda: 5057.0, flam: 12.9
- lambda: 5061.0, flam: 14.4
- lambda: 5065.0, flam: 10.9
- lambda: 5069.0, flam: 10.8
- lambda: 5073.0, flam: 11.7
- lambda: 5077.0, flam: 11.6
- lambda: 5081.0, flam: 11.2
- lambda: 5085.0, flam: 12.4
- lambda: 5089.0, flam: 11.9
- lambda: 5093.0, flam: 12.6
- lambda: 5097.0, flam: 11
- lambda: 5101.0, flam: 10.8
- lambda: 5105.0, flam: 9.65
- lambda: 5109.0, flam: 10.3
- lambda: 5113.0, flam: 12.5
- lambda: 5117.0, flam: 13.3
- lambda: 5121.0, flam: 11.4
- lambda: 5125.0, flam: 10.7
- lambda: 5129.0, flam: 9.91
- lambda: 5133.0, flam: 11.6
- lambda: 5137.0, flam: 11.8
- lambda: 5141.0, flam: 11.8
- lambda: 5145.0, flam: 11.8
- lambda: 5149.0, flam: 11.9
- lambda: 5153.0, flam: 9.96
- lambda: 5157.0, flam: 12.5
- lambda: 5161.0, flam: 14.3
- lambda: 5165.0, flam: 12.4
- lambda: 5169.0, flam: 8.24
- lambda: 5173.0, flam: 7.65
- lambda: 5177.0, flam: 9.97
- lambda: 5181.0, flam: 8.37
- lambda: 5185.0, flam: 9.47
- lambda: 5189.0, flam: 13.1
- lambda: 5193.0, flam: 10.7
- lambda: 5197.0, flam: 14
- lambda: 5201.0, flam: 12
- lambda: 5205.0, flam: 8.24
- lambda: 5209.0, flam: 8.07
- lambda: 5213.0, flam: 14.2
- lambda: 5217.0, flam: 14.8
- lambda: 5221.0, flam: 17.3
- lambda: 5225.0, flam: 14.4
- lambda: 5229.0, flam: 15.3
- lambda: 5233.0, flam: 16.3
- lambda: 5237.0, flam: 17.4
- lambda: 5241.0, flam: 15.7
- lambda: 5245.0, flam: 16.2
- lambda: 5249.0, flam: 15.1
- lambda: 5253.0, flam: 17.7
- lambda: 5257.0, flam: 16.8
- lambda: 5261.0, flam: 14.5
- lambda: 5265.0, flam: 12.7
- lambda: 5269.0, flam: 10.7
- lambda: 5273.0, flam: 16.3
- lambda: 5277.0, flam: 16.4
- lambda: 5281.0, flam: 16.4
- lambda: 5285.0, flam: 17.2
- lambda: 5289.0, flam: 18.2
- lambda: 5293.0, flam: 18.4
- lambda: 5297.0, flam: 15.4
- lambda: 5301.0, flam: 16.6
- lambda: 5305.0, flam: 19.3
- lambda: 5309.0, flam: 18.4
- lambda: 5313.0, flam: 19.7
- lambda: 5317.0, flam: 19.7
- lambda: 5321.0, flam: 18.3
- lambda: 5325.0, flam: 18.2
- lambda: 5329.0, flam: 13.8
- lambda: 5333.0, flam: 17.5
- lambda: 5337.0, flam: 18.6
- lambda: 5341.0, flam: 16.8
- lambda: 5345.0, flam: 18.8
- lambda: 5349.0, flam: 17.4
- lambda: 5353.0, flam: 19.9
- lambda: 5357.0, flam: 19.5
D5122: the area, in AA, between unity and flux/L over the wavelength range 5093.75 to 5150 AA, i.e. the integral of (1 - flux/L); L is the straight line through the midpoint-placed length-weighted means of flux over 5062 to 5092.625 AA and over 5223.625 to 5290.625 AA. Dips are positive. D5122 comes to 5.9 AA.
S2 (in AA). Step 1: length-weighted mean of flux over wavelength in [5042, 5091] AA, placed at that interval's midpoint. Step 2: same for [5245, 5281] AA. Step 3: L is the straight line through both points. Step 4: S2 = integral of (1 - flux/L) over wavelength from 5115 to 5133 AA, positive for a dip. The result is 2.3 AA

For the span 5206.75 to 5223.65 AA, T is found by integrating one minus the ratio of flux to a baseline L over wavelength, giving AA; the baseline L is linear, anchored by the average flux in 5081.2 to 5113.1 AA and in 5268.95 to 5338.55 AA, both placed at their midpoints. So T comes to 1.4 AA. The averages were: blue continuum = 11.3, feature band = 13.5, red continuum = 17.3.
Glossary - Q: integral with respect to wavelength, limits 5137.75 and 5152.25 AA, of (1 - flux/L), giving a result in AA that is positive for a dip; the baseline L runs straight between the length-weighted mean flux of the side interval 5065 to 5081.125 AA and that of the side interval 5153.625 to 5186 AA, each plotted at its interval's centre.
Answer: -1.45 AA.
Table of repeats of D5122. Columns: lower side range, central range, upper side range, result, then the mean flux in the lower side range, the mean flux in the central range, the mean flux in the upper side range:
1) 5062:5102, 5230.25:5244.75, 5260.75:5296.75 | -1.5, 11.6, 16.4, 15.7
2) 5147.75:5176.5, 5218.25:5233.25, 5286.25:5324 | -1.7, 10.9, 15.7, 18.2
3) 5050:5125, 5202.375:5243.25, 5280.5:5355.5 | 3.3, 11.8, 14.2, 17.9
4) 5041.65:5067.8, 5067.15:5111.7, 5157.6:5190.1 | 2.3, 12.5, 11.3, 10.5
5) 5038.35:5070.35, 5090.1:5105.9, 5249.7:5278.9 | 2.0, 12.2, 11.2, 15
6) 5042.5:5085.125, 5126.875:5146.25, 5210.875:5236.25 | 3.2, 12.1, 11.4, 15.4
